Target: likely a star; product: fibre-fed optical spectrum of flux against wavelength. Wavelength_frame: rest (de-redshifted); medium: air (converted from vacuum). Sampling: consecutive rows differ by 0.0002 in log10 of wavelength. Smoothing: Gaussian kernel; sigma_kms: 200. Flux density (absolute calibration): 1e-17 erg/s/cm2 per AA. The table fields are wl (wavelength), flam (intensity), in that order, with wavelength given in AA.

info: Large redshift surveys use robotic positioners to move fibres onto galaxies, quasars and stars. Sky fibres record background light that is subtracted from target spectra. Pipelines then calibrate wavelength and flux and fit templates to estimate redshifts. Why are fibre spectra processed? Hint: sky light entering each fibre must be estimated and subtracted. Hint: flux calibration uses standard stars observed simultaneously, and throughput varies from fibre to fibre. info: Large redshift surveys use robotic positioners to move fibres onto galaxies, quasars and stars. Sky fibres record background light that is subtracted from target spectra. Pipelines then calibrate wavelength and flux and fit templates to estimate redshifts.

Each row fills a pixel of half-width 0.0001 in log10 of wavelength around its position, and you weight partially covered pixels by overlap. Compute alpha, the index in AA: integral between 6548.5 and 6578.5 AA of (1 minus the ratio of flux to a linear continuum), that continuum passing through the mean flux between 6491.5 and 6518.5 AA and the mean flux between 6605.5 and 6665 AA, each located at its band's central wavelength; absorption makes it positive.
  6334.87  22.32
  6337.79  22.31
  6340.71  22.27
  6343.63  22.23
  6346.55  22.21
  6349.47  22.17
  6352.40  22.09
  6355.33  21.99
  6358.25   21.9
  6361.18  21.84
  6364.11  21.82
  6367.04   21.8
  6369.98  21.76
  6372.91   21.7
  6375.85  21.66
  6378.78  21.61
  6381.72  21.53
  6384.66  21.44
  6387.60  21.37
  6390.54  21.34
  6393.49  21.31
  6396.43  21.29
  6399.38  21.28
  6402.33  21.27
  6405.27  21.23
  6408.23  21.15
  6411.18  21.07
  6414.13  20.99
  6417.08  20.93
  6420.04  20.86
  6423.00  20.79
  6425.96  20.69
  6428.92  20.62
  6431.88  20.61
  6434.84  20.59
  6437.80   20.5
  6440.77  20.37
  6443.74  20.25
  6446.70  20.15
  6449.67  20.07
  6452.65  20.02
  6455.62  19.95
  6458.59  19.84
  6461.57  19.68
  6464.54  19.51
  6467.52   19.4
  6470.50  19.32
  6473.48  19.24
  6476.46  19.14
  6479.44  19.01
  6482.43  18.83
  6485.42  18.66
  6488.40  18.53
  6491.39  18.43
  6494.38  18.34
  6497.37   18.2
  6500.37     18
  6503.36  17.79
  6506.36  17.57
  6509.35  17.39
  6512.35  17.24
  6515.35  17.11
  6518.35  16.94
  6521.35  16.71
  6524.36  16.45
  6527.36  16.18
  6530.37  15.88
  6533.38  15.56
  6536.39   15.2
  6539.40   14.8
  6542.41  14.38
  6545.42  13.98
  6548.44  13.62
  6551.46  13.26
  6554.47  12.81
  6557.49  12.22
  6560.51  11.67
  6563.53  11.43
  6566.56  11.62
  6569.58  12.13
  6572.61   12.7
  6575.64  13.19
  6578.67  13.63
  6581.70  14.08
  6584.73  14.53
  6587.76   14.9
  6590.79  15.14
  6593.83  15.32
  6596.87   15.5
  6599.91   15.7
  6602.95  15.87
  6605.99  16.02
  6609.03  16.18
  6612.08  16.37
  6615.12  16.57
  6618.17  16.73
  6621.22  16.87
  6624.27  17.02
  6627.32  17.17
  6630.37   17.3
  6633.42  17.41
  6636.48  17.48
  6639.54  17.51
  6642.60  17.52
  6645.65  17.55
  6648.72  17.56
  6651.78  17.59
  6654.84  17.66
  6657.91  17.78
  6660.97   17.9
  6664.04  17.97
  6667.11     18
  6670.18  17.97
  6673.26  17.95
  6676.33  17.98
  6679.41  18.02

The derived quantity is 8.6 AA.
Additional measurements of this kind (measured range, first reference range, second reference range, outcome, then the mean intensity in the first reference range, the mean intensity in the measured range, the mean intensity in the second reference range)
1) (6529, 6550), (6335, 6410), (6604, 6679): 4.7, 21.7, 14.8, 17.3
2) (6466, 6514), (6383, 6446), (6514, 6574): -4.0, 20.9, 18.4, 14.2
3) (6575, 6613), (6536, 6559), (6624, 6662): 1.1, 13.7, 15.1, 17.5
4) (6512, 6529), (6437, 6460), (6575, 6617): 1.0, 20.1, 16.7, 15.3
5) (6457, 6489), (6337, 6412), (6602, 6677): 1.3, 21.7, 19.2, 17.3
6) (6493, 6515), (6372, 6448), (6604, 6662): 1.9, 21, 17.8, 17.2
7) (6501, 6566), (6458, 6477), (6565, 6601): 5.1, 19.4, 15.1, 14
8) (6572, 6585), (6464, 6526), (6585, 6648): 2.6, 18.2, 13.6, 16.5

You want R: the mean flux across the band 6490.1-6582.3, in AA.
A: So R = 15.1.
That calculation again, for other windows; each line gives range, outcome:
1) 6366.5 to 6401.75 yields 21.5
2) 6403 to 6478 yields 20.3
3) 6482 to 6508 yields 18.2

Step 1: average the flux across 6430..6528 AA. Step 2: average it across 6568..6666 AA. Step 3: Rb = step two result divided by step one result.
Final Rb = 0.86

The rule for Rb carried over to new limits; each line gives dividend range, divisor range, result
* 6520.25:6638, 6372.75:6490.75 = 0.73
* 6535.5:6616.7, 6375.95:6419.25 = 0.67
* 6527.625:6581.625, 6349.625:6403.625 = 0.62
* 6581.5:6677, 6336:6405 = 0.77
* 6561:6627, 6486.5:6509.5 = 0.82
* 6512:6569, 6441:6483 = 0.74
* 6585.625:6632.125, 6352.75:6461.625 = 0.77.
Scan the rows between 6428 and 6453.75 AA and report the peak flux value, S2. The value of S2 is 20.62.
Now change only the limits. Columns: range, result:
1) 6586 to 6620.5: 16.73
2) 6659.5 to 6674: 18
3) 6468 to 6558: 19.32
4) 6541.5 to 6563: 14.38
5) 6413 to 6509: 20.99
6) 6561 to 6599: 15.5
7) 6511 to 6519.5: 17.24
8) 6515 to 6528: 17.11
